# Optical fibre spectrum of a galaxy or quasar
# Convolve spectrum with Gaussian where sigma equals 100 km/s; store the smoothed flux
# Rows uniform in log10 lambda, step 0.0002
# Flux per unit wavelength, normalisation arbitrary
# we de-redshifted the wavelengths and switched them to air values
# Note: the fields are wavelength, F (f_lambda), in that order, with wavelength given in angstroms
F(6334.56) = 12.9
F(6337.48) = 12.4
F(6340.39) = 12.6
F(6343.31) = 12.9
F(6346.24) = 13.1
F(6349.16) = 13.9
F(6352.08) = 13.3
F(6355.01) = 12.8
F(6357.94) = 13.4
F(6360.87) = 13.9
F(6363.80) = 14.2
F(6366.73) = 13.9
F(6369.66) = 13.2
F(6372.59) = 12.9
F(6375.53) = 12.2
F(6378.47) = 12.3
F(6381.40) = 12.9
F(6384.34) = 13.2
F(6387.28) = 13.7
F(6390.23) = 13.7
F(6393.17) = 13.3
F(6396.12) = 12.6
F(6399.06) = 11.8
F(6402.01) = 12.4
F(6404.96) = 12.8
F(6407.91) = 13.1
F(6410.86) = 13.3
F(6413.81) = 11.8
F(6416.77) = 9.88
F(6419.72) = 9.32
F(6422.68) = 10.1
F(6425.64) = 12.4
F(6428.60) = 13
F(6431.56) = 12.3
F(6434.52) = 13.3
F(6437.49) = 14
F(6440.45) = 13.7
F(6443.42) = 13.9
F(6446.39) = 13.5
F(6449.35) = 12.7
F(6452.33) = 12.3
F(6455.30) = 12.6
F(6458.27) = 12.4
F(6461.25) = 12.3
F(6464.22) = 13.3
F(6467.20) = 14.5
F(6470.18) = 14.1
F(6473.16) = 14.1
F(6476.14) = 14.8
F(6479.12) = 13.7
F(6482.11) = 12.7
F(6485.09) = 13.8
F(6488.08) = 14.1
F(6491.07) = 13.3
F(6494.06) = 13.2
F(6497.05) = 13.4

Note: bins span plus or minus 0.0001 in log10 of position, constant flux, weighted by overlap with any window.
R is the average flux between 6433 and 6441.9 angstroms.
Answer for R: 13.7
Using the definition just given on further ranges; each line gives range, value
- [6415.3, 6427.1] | 10.4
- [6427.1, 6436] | 12.9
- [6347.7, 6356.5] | 13.3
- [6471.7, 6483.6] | 13.8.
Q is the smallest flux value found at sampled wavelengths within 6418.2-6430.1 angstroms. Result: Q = 9.32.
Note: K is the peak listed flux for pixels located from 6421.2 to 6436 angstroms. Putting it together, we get 13.3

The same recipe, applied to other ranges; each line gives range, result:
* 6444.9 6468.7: 14.5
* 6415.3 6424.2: 10.1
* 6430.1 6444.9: 14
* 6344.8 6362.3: 13.9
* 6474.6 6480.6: 14.8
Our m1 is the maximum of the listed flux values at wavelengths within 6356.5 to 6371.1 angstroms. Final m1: 14.2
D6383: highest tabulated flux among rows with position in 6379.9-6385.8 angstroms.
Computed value 13.2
